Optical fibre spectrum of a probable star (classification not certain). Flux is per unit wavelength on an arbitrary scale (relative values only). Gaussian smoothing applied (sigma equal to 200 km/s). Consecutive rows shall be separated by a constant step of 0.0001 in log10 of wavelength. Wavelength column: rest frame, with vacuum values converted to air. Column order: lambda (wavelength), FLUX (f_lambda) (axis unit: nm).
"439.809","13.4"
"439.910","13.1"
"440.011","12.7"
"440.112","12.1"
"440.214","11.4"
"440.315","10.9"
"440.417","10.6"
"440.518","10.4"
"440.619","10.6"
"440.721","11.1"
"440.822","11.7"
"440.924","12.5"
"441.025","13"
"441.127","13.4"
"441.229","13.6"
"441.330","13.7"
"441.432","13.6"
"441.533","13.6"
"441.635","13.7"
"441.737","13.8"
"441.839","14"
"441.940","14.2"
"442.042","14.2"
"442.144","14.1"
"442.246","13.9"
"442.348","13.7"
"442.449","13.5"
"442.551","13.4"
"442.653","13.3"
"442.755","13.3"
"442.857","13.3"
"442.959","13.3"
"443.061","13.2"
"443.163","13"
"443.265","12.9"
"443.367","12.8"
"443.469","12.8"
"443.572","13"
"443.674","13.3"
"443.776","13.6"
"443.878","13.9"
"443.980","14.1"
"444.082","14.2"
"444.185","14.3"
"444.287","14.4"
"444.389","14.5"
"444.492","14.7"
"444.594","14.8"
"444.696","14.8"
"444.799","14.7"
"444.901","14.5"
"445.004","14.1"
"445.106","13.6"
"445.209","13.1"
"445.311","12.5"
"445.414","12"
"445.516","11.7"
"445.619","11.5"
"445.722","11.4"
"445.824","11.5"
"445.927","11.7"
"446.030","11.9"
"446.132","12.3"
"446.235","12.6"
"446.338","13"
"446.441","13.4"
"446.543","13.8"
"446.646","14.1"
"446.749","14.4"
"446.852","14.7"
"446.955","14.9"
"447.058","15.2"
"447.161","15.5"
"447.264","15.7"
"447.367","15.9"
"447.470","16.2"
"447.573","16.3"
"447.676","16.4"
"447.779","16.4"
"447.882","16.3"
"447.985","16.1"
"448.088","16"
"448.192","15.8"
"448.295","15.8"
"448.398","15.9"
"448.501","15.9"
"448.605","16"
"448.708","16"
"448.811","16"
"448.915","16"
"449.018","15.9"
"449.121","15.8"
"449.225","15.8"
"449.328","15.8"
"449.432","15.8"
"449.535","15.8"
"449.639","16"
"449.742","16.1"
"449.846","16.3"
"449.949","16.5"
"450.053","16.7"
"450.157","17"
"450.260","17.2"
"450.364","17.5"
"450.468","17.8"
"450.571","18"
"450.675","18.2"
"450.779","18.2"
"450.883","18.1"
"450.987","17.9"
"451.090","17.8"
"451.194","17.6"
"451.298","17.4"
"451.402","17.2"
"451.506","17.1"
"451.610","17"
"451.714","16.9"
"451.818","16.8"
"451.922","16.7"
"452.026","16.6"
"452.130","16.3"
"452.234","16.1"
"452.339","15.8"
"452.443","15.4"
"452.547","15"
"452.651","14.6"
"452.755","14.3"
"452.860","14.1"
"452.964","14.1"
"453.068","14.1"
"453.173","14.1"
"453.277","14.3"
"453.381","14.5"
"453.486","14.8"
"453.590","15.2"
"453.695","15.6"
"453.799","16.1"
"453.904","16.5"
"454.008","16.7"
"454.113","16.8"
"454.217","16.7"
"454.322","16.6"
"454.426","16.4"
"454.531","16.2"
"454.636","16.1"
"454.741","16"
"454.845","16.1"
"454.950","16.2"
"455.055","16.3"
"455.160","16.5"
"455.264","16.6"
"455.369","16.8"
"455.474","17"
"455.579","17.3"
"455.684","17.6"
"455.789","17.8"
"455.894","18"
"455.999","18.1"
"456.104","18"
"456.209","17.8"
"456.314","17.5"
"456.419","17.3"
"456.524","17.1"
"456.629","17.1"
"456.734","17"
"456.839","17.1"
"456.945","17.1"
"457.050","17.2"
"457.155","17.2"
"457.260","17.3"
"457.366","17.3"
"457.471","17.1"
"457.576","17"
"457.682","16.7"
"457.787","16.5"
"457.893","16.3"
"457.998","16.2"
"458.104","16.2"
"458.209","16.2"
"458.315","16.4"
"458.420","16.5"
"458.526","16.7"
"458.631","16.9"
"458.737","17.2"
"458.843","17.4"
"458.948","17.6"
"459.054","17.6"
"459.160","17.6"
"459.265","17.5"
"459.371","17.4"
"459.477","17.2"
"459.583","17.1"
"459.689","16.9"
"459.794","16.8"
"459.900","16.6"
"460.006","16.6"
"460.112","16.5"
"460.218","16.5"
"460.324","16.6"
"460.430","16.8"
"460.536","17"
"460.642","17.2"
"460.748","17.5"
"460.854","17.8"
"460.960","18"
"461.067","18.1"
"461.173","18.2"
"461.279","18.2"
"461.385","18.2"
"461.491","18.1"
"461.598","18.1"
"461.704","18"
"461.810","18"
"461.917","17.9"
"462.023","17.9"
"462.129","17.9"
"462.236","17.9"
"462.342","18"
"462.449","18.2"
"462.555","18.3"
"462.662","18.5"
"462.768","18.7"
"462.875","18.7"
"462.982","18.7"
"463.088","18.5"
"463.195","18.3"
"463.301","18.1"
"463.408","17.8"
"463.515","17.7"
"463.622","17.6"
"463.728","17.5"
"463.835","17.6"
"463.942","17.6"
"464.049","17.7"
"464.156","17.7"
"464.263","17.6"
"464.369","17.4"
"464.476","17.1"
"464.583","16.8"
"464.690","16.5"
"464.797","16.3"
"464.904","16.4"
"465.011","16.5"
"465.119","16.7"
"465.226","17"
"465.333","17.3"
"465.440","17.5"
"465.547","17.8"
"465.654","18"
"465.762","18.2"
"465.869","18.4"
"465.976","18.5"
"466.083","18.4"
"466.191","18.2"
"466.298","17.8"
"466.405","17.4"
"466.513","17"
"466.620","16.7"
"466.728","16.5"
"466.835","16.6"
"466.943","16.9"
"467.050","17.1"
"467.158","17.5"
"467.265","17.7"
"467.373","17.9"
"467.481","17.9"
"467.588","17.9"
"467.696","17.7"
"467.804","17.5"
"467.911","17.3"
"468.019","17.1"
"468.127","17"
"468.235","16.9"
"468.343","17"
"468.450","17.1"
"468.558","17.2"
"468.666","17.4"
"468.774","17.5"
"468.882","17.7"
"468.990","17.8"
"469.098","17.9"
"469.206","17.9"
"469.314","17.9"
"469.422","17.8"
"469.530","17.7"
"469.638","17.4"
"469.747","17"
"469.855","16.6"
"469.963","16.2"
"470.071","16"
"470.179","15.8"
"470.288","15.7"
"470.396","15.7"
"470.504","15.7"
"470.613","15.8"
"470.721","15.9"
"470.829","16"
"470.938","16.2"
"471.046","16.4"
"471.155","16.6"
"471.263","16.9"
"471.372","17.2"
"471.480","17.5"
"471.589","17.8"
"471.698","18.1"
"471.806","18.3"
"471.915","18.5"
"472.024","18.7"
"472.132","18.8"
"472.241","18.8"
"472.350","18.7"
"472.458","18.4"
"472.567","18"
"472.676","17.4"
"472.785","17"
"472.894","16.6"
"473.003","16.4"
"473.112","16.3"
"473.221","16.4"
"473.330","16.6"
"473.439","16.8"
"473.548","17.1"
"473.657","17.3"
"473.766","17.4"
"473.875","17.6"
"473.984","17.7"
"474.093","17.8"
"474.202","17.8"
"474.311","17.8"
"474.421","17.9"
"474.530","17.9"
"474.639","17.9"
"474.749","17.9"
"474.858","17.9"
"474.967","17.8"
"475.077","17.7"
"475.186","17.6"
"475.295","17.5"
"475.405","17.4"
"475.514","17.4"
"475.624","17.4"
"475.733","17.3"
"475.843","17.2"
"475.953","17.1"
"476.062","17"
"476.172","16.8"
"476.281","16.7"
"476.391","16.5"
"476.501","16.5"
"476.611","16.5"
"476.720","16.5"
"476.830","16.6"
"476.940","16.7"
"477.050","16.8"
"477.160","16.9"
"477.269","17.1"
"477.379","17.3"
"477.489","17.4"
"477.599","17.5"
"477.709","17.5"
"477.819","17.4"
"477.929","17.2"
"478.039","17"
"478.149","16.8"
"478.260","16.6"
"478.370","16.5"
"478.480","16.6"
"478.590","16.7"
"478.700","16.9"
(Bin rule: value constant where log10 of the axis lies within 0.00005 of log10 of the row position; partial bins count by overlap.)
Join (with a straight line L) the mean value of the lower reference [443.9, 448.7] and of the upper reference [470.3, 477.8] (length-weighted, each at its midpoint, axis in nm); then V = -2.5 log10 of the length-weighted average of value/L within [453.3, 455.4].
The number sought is -0.06 mag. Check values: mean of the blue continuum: 14.3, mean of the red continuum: 17.2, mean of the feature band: 16.1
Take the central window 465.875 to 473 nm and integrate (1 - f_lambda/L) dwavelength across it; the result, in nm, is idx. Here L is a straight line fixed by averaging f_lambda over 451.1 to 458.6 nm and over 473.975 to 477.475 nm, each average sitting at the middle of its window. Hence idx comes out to -0.11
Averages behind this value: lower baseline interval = 16.4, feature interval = 17.3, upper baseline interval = 17.3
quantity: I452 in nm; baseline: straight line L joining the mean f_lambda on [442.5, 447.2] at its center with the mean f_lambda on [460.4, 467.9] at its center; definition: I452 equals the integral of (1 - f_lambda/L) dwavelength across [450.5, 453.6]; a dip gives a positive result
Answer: -0.239 nm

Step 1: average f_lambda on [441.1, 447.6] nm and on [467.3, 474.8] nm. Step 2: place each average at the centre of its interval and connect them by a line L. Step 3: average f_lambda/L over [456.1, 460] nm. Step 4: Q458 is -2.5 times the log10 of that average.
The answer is -0.100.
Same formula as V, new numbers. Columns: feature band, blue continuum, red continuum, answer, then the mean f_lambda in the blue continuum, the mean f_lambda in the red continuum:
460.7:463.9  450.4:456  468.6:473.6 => -0.08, 16.4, 17.1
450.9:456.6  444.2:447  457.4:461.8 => -0.05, 13.4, 17.2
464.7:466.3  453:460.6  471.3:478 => -0.03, 16.7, 17.4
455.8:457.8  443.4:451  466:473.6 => -0.09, 15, 17.2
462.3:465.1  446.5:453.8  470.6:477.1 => -0.06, 16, 17.3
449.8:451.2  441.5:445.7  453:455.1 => -0.17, 13.6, 15.7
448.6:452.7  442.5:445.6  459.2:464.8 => -0.11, 13.5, 17.6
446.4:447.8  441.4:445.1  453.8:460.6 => -0.04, 13.8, 16.9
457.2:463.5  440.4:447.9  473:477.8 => -0.13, 13.6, 17.2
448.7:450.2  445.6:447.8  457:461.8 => -0.10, 14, 17.2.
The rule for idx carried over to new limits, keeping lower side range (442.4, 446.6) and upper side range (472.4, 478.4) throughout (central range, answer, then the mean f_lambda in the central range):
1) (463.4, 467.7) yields -0.40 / 17.4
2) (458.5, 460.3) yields -0.23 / 17.1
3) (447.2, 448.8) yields -0.27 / 16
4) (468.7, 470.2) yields -0.07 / 17.3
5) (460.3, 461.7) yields -0.21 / 17.7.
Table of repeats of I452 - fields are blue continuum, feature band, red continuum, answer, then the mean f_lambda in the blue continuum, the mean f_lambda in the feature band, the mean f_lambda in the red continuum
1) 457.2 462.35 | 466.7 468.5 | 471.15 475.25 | 0.02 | 17.2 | 17.3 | 17.6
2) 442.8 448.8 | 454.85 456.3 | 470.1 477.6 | -0.19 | 14.1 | 17.2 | 17.2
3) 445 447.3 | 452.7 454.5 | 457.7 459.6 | 0.01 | 13.2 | 15.4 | 16.9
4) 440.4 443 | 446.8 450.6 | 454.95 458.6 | -0.31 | 13.1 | 16.1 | 17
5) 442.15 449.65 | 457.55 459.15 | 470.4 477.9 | -0.12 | 14.3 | 16.8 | 17.3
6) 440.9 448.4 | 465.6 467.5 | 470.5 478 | -0.14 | 13.9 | 17.6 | 17.3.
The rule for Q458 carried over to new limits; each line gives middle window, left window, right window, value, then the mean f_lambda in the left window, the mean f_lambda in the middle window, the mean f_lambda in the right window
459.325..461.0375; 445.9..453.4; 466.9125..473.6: -0.03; 15.8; 17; 17.2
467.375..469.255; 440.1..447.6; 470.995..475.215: -0.04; 13.4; 17.5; 17.6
